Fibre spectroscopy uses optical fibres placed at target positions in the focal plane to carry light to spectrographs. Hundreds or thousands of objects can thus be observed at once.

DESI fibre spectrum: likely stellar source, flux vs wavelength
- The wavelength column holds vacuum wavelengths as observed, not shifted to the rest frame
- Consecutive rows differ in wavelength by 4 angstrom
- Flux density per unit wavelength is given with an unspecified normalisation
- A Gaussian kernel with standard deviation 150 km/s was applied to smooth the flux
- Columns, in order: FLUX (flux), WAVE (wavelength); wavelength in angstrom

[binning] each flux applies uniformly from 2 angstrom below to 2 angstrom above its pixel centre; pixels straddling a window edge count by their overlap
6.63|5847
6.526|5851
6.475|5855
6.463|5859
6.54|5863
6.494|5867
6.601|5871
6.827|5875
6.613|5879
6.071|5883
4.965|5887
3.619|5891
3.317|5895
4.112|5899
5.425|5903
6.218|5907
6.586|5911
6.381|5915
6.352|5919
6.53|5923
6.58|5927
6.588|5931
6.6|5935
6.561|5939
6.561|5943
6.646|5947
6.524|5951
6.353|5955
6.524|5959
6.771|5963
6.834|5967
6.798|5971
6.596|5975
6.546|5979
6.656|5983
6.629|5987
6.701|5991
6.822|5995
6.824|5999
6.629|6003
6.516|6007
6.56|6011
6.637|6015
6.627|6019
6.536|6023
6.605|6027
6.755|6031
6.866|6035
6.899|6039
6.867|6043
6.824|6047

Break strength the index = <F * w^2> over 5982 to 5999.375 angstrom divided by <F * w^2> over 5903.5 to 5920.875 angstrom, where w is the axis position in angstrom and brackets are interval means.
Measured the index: 1.1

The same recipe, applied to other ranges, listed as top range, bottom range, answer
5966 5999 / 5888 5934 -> 1.22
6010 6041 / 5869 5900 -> 1.32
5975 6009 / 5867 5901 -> 1.30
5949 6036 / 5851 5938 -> 1.15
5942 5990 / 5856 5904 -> 1.22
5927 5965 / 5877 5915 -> 1.27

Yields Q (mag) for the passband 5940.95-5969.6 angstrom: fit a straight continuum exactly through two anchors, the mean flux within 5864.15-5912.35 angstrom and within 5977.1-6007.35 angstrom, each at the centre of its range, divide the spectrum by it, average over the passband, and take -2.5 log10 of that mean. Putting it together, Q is -0.05 mag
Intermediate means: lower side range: 5.57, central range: 6.61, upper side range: 6.67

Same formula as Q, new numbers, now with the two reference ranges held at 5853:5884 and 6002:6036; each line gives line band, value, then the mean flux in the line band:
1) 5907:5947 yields 0.008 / 6.52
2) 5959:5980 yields -0.017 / 6.7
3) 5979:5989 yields -0.003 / 6.62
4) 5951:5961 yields 0.022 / 6.46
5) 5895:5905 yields 0.412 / 4.48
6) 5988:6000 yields -0.025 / 6.77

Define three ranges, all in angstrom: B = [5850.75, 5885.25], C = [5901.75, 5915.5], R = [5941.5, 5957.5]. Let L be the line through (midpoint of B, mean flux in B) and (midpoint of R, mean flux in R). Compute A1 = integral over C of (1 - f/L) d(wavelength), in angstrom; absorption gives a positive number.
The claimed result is 0.7 angstrom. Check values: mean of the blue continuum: 6.5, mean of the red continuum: 6.52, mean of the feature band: 6.17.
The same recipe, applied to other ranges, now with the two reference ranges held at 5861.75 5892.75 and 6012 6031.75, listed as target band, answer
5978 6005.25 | -0.86 angstrom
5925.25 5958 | -1.52 angstrom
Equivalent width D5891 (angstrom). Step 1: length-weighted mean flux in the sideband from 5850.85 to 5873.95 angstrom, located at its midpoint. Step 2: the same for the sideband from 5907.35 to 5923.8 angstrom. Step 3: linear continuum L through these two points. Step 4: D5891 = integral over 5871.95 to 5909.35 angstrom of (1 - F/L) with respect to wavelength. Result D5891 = 6.9 angstrom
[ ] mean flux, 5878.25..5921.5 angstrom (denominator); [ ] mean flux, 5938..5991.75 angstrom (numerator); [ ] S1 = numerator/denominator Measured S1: 1.23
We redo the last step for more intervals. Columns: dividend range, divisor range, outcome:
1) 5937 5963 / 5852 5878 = 1.00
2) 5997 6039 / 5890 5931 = 1.19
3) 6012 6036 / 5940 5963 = 1.02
